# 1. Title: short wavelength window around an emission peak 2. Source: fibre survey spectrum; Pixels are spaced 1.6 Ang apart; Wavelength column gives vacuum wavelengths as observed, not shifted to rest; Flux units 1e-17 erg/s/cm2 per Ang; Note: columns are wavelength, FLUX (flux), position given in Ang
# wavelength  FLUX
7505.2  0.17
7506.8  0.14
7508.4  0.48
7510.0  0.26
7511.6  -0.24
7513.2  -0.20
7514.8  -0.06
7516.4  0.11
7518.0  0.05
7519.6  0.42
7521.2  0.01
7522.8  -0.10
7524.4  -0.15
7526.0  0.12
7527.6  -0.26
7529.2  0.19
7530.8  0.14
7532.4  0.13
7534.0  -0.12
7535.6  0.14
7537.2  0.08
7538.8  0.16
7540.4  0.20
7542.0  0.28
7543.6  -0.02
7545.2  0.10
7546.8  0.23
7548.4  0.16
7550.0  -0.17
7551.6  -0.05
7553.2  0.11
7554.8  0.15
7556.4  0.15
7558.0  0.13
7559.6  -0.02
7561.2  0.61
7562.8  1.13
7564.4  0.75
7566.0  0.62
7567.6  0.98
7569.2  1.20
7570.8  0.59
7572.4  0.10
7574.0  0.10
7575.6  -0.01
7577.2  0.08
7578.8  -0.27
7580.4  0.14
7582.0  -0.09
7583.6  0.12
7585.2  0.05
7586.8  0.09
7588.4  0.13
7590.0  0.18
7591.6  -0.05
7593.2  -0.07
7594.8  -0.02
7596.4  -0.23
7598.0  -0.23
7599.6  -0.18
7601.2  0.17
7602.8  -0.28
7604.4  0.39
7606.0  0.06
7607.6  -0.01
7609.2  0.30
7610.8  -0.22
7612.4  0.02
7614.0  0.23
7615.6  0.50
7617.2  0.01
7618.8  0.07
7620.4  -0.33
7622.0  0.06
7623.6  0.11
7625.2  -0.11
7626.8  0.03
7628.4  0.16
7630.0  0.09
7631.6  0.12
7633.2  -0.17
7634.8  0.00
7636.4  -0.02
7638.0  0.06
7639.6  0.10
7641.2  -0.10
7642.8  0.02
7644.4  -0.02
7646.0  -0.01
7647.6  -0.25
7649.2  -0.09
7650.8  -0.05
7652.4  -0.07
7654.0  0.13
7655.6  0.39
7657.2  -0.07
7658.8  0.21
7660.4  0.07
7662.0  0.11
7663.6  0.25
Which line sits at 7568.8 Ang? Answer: [O II]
